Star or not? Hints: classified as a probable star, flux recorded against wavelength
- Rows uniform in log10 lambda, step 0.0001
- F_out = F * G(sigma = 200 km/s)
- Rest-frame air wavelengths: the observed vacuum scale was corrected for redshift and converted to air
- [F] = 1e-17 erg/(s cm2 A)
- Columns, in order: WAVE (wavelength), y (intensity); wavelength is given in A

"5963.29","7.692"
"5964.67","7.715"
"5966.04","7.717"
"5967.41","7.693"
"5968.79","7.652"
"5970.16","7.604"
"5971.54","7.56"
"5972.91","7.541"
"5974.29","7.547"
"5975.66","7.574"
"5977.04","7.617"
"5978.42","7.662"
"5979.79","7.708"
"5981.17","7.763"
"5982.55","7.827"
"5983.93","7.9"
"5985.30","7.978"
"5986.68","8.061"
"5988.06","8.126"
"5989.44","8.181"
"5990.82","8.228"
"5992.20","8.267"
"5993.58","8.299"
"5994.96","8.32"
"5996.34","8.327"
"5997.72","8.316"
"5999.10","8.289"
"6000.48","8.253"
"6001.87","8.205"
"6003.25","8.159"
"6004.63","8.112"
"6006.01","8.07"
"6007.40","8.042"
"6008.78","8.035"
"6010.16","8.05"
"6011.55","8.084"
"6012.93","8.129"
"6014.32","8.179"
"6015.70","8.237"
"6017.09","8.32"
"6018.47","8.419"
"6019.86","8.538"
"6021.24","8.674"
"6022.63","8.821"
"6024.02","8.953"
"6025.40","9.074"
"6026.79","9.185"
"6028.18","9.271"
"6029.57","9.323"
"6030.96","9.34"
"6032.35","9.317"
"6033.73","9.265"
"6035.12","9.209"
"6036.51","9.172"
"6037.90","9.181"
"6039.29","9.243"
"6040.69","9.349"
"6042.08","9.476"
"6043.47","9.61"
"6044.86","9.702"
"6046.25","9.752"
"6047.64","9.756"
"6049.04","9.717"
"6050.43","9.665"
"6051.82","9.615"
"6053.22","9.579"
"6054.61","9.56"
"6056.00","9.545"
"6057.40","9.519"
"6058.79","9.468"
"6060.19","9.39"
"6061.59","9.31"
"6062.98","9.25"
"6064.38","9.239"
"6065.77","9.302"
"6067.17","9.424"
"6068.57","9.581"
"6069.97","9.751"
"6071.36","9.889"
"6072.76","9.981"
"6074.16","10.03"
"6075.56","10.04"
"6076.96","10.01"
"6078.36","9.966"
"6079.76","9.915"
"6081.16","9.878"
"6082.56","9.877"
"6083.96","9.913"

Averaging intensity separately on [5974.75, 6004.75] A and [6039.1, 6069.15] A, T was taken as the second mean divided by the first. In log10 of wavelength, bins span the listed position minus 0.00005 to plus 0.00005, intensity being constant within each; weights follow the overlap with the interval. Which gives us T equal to 1.18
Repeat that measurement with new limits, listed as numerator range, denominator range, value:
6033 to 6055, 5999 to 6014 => 1.17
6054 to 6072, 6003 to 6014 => 1.17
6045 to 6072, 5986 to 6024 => 1.16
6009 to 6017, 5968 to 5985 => 1.06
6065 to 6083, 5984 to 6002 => 1.20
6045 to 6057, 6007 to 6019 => 1.18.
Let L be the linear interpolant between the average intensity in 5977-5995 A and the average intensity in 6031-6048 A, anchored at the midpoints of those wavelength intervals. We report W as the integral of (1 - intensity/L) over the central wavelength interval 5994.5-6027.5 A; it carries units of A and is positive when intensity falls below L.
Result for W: 1.1 A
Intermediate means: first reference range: 8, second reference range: 9.41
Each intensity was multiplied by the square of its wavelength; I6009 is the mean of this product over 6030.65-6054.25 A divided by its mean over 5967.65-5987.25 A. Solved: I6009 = 1.26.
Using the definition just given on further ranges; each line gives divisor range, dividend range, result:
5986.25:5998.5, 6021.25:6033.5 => 1.12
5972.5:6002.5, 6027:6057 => 1.20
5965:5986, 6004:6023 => 1.09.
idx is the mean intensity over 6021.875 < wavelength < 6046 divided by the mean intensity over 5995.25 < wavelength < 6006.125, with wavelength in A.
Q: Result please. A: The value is 1.13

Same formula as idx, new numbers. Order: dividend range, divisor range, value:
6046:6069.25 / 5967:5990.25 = 1.22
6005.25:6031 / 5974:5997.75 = 1.07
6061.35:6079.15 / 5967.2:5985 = 1.26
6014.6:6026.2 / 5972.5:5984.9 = 1.12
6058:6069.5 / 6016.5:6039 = 1.04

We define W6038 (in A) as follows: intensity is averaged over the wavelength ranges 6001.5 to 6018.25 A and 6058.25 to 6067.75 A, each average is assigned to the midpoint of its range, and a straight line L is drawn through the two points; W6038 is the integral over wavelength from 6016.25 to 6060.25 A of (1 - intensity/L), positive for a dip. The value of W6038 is -2.5 A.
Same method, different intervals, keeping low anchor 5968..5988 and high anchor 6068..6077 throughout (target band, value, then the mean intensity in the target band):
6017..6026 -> 0.02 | 8.71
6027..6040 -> -0.37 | 9.25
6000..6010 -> 0.27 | 8.12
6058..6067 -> 0.31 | 9.34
